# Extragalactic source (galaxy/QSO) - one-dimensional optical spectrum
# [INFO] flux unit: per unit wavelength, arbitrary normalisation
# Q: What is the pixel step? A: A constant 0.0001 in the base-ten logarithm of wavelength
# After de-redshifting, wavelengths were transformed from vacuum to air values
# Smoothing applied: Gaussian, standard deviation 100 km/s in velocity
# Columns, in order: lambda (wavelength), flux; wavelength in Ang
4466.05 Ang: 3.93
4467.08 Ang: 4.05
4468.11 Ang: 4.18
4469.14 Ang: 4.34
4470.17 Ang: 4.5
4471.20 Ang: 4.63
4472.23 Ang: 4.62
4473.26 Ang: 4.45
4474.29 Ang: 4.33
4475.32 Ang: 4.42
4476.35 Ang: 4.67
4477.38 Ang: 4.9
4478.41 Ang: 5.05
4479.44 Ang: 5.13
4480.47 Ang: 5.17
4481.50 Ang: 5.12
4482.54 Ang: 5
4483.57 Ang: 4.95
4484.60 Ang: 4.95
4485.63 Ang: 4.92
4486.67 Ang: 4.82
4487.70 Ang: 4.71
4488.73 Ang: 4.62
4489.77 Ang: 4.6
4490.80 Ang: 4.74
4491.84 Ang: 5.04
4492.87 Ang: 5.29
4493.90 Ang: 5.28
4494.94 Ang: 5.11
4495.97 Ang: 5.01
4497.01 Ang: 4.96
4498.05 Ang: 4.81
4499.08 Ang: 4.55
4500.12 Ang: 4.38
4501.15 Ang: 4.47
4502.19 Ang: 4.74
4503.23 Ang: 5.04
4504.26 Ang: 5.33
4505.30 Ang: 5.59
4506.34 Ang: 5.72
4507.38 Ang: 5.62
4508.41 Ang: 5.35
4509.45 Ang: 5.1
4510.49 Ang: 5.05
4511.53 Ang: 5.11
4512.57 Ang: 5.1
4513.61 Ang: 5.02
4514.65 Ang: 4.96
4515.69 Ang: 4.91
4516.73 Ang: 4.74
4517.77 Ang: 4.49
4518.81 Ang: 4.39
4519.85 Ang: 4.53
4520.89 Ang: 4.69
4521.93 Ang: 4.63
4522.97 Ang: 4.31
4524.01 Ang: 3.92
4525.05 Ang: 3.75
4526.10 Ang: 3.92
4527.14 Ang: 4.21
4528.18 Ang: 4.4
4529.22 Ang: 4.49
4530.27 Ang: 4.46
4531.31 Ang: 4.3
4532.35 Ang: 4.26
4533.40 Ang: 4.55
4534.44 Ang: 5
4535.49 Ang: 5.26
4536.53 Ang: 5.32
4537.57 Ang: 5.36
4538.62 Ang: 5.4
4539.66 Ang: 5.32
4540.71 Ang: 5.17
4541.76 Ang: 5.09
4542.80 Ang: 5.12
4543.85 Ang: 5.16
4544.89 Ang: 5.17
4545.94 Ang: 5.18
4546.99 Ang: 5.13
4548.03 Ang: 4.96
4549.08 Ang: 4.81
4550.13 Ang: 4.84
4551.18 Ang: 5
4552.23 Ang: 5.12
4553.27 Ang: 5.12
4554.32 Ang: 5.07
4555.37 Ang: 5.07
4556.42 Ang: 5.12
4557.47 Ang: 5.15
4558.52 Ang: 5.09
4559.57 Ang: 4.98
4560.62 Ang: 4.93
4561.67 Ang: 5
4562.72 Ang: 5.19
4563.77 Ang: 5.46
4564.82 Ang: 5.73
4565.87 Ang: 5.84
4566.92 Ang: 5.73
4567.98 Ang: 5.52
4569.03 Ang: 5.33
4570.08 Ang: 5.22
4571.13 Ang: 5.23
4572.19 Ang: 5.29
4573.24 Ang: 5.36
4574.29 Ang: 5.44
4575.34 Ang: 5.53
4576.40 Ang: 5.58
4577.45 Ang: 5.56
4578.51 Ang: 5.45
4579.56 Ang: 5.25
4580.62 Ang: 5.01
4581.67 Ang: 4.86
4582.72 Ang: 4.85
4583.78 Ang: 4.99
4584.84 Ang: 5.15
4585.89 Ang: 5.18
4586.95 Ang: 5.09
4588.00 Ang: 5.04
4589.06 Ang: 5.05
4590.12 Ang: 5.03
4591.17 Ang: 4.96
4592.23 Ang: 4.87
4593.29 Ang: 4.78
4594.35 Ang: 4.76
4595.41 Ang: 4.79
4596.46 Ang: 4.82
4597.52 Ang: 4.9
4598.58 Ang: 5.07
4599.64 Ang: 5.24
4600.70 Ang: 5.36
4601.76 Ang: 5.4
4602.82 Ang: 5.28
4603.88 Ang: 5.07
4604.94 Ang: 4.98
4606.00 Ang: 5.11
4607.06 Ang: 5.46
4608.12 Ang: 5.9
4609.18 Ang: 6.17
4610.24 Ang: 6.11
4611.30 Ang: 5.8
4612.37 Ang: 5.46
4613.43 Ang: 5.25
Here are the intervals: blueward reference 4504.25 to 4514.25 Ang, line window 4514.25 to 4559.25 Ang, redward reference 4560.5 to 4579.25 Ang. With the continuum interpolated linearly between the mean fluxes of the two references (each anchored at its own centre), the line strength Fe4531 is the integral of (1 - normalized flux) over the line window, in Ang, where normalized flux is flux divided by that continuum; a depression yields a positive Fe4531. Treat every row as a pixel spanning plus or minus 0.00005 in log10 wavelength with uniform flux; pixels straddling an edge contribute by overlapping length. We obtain 4.5 Ang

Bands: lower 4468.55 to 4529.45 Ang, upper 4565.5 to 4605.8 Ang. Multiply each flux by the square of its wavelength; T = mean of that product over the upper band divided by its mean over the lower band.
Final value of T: 1.1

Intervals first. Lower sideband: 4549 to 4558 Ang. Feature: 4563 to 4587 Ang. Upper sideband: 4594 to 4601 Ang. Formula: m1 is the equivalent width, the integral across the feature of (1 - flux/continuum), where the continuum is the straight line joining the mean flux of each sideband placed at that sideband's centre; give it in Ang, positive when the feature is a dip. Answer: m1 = -1.5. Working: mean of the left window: 5.04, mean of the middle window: 5.34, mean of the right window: 4.99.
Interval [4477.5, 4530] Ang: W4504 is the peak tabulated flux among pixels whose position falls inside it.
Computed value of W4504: 5.72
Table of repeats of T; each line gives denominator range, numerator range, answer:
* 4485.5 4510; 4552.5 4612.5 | 1.09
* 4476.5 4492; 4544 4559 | 1.06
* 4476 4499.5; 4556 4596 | 1.09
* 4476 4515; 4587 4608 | 1.06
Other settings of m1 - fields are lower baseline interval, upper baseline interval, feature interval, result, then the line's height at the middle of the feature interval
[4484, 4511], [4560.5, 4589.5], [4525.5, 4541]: 1.14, 5.13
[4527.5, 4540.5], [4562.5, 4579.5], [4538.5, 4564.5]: 0.14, 5.14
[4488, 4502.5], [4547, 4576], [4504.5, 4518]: -0.63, 4.92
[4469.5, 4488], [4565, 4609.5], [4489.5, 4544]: 1.03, 4.95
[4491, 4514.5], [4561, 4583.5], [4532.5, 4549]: 0.33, 5.22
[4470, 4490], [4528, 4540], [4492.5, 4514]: -1.18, 4.81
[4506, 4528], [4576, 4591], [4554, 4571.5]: -0.92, 5.01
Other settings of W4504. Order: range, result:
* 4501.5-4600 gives 5.84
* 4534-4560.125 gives 5.4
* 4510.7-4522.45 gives 5.11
